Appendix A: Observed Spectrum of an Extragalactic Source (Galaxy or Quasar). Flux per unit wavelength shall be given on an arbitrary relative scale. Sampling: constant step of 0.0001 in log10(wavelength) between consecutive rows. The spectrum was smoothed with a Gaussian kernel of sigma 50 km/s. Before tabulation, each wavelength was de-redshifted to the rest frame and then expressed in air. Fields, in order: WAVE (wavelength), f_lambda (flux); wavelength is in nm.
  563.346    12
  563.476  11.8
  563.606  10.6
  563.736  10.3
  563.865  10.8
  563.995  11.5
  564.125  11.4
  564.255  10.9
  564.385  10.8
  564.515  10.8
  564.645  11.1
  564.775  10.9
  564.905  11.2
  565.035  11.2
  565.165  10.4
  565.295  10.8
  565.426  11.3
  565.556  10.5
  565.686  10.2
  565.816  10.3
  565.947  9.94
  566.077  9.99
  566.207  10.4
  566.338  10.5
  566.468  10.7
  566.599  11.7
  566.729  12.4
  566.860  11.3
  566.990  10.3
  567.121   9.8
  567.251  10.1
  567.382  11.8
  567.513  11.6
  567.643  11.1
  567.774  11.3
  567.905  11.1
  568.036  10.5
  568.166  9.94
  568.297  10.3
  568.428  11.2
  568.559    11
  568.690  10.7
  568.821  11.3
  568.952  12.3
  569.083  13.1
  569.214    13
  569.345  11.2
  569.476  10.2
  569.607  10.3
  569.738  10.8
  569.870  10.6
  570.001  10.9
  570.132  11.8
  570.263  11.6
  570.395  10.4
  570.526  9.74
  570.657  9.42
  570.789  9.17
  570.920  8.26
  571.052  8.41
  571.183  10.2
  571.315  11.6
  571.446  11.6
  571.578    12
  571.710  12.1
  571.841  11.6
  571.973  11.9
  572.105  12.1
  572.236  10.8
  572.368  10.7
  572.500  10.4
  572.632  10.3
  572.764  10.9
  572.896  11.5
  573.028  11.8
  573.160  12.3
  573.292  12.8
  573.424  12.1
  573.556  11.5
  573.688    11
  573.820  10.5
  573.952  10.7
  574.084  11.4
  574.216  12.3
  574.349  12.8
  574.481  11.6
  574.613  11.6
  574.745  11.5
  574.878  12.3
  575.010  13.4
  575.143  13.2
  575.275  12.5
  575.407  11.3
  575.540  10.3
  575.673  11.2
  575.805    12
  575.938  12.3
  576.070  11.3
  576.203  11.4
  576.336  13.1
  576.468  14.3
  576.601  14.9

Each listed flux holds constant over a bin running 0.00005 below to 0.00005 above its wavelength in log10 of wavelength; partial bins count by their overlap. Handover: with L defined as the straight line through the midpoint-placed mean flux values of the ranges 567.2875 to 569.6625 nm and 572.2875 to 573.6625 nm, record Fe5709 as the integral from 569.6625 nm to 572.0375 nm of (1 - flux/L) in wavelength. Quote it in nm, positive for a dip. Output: 0.13 nm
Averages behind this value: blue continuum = 11.2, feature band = 10.7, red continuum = 11.4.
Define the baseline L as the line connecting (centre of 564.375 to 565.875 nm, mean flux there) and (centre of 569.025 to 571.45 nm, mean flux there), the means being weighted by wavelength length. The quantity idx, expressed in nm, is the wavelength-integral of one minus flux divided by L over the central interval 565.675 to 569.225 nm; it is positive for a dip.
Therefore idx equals -0.088 nm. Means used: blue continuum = 10.8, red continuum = 10.6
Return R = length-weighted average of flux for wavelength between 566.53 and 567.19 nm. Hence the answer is 11.1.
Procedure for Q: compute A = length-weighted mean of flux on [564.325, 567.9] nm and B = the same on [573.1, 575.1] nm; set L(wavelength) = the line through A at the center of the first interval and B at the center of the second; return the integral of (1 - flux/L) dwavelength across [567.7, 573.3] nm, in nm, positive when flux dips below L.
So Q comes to 0.204 nm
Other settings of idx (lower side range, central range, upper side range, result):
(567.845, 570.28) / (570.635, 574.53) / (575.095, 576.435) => 0.14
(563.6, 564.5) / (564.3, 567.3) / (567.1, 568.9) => 0.05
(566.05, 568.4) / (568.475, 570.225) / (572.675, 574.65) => -0.03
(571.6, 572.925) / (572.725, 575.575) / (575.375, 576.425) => -0.08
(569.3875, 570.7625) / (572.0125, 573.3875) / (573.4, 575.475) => -0.01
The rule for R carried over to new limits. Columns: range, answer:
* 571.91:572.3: 11.6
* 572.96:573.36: 12.3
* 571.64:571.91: 11.9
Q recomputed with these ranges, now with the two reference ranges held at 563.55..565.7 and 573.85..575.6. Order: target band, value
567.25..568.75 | 0.04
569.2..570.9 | 0.13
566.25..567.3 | 0.02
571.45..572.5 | 0.01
